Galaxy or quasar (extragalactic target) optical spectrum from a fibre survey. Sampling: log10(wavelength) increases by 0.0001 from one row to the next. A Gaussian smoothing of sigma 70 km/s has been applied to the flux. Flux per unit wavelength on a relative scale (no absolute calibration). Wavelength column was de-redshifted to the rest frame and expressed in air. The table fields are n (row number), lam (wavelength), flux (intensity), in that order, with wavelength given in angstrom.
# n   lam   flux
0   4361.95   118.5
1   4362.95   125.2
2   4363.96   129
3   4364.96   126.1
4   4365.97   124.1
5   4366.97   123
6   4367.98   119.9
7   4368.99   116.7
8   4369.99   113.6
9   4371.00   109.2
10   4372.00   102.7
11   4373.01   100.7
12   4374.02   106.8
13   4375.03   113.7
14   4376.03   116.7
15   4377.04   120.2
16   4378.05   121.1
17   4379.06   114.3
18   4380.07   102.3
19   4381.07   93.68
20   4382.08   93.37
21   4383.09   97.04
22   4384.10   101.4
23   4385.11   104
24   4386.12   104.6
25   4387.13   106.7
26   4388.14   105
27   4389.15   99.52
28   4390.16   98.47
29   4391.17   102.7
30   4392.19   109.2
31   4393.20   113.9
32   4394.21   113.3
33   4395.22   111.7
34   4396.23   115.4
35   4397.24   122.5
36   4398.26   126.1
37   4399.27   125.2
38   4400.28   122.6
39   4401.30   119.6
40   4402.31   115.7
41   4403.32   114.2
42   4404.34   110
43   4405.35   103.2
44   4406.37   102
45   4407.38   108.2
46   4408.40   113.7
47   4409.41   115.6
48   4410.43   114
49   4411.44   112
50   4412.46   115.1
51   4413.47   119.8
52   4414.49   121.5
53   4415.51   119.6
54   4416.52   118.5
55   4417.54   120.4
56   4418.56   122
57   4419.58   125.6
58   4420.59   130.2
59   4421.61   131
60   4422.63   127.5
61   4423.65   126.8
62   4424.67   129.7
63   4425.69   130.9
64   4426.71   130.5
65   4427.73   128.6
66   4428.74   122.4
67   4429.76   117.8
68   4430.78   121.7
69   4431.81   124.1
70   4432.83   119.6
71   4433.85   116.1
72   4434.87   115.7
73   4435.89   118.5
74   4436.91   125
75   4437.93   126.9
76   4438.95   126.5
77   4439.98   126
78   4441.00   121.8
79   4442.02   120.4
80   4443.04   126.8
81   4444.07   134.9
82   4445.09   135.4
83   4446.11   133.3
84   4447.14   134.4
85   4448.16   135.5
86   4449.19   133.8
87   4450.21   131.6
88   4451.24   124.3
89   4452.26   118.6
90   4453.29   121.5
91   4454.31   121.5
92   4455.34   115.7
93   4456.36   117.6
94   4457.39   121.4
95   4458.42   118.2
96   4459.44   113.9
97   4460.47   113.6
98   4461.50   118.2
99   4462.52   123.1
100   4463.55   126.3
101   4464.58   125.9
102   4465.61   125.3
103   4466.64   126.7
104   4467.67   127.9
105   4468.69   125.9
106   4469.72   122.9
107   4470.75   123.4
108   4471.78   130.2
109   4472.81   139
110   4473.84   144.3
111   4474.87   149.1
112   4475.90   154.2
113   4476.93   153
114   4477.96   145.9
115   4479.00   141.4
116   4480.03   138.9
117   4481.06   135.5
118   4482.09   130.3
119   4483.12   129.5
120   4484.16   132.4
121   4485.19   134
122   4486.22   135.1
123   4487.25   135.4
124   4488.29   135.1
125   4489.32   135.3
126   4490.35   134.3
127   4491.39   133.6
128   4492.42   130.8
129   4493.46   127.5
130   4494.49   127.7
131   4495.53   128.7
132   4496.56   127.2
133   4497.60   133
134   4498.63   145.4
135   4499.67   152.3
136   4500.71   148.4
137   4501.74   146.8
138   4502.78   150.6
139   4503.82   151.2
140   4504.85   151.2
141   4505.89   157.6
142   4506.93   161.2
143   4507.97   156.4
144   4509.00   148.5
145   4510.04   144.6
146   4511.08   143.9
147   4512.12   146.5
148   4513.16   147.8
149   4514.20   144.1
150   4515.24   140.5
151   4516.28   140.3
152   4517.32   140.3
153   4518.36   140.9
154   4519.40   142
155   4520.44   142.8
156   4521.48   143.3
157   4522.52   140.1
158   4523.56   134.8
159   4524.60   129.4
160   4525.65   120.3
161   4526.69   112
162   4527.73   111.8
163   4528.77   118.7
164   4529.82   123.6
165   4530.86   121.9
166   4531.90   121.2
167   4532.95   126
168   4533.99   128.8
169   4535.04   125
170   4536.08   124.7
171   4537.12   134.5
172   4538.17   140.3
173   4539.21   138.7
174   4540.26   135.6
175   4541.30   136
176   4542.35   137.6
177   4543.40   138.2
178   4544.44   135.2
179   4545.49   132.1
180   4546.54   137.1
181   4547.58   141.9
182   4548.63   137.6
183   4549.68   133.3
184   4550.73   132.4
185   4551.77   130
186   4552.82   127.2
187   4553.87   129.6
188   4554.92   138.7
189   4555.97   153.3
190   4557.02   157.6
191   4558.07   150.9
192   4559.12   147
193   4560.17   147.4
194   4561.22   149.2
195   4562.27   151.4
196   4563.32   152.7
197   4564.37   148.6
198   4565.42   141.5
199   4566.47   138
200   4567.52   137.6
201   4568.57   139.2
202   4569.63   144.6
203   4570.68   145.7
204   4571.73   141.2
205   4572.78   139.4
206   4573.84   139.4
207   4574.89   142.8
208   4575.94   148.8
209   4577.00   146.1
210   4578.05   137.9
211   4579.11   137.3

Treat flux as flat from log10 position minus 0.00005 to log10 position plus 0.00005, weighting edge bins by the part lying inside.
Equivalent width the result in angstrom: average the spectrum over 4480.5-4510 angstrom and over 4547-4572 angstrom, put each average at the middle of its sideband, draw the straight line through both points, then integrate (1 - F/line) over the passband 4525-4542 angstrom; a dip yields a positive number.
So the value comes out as 1.81 angstrom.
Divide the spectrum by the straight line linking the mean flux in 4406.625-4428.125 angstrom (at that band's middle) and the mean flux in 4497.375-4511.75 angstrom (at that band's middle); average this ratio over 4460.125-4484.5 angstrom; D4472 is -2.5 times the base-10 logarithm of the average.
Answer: 0.05 mag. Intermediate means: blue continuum 122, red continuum 150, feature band 133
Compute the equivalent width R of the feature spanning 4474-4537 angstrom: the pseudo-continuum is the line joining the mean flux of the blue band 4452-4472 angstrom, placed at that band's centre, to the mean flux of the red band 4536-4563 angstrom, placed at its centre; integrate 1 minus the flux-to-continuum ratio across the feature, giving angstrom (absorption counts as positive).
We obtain -3.46 angstrom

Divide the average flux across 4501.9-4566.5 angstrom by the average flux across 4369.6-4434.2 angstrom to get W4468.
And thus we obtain 1.2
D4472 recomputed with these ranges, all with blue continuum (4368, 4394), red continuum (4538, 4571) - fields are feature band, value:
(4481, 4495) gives -0.04 mag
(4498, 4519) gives -0.12 mag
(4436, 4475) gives -0.04 mag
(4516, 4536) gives 0.05 mag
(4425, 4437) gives -0.05 mag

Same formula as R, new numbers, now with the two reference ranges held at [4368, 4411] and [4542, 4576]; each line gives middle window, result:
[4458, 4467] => 0.18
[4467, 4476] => -0.64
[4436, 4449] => -0.95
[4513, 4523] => -0.61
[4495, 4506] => -1.15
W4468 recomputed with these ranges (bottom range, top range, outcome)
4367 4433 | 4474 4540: 1.20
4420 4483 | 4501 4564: 1.09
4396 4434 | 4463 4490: 1.12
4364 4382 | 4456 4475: 1.11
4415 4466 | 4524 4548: 1.04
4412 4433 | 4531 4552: 1.07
